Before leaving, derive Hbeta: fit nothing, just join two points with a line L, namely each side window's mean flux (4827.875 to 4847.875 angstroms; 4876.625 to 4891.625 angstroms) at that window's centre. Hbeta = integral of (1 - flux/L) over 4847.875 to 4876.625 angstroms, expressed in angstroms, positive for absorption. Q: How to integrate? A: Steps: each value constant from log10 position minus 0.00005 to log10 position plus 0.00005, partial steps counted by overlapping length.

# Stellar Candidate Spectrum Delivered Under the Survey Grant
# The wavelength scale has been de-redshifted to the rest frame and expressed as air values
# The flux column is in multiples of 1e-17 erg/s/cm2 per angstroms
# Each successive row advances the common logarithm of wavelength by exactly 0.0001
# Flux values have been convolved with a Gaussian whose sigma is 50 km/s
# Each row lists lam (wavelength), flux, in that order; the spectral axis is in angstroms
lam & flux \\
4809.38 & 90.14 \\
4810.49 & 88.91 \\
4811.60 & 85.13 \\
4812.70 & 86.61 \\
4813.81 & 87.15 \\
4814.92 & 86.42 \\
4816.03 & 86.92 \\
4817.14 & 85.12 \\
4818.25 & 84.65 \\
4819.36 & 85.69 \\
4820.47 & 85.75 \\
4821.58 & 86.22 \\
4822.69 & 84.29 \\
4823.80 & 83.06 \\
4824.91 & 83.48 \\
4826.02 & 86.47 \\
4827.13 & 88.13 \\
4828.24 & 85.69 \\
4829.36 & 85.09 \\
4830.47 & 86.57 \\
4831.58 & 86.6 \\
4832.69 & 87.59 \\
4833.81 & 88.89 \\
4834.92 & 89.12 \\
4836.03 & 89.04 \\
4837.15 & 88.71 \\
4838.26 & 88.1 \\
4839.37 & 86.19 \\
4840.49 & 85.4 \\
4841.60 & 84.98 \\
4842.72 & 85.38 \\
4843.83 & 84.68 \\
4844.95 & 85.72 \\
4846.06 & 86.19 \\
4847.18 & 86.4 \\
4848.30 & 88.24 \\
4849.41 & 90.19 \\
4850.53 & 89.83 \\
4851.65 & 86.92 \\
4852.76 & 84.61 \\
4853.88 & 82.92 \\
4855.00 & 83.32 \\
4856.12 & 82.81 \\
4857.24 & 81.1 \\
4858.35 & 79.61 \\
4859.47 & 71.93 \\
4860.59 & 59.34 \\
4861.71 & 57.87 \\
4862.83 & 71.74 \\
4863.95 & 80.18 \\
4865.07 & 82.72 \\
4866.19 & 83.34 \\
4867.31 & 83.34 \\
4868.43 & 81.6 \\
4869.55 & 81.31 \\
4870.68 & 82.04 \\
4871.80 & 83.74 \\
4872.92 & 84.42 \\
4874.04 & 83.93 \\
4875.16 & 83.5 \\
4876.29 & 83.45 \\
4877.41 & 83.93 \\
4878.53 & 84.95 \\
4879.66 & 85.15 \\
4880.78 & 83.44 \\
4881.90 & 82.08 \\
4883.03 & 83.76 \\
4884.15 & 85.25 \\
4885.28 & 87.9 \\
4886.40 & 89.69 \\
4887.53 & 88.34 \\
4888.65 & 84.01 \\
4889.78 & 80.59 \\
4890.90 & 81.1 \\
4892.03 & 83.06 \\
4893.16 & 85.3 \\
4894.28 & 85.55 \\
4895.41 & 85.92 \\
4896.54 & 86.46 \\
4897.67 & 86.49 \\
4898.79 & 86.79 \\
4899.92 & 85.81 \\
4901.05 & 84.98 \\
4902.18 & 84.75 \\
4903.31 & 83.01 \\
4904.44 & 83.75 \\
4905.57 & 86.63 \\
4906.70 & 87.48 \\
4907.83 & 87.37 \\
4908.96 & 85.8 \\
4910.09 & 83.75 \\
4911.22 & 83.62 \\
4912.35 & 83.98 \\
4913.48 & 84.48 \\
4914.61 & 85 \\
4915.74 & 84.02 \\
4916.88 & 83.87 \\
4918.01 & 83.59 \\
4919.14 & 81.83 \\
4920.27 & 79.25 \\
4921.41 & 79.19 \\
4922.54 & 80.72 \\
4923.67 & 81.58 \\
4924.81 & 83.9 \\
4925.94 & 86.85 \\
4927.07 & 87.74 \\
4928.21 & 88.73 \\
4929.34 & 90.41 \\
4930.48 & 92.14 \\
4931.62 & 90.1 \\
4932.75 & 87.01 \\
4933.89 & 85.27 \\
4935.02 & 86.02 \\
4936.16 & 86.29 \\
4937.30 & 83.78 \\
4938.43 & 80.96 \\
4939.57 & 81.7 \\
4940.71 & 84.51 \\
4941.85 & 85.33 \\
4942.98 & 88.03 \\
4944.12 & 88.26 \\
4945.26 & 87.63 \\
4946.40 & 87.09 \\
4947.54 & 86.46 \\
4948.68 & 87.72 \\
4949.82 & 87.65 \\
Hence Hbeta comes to 1.6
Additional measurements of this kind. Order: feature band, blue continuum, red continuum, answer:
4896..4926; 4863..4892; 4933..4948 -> 0.1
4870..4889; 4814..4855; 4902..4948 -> 0.2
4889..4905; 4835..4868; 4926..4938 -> 0.2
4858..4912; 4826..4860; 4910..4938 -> 1.6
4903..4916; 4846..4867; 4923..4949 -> -0.1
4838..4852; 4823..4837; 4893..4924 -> -0.1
